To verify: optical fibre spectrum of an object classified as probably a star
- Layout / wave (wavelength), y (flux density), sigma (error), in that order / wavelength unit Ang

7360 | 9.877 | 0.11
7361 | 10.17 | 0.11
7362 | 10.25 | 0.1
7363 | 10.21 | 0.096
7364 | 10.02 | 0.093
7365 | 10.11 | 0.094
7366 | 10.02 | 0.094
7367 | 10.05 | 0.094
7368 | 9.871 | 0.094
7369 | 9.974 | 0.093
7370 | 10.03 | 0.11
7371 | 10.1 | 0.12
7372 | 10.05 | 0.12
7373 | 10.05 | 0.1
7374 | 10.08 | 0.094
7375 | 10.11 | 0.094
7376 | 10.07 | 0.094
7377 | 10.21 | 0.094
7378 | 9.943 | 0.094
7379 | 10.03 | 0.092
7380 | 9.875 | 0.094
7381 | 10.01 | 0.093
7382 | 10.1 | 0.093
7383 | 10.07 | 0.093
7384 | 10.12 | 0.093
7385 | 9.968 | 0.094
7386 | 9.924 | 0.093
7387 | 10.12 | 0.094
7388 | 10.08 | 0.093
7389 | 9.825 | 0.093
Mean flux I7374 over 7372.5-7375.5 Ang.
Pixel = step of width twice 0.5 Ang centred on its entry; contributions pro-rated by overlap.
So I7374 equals 10.1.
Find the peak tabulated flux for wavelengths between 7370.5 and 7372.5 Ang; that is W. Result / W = 10.1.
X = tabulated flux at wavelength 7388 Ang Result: 10.08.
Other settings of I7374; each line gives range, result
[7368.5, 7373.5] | 10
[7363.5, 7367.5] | 10.1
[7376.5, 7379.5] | 10.1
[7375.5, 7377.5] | 10.1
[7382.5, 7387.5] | 10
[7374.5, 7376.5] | 10.1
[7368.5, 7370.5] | 10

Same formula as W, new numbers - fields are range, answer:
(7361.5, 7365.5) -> 10.25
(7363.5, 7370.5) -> 10.11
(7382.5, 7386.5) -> 10.12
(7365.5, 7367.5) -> 10.05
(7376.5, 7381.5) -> 10.21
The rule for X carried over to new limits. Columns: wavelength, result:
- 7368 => 9.871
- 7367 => 10.05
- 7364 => 10.02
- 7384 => 10.12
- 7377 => 10.21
